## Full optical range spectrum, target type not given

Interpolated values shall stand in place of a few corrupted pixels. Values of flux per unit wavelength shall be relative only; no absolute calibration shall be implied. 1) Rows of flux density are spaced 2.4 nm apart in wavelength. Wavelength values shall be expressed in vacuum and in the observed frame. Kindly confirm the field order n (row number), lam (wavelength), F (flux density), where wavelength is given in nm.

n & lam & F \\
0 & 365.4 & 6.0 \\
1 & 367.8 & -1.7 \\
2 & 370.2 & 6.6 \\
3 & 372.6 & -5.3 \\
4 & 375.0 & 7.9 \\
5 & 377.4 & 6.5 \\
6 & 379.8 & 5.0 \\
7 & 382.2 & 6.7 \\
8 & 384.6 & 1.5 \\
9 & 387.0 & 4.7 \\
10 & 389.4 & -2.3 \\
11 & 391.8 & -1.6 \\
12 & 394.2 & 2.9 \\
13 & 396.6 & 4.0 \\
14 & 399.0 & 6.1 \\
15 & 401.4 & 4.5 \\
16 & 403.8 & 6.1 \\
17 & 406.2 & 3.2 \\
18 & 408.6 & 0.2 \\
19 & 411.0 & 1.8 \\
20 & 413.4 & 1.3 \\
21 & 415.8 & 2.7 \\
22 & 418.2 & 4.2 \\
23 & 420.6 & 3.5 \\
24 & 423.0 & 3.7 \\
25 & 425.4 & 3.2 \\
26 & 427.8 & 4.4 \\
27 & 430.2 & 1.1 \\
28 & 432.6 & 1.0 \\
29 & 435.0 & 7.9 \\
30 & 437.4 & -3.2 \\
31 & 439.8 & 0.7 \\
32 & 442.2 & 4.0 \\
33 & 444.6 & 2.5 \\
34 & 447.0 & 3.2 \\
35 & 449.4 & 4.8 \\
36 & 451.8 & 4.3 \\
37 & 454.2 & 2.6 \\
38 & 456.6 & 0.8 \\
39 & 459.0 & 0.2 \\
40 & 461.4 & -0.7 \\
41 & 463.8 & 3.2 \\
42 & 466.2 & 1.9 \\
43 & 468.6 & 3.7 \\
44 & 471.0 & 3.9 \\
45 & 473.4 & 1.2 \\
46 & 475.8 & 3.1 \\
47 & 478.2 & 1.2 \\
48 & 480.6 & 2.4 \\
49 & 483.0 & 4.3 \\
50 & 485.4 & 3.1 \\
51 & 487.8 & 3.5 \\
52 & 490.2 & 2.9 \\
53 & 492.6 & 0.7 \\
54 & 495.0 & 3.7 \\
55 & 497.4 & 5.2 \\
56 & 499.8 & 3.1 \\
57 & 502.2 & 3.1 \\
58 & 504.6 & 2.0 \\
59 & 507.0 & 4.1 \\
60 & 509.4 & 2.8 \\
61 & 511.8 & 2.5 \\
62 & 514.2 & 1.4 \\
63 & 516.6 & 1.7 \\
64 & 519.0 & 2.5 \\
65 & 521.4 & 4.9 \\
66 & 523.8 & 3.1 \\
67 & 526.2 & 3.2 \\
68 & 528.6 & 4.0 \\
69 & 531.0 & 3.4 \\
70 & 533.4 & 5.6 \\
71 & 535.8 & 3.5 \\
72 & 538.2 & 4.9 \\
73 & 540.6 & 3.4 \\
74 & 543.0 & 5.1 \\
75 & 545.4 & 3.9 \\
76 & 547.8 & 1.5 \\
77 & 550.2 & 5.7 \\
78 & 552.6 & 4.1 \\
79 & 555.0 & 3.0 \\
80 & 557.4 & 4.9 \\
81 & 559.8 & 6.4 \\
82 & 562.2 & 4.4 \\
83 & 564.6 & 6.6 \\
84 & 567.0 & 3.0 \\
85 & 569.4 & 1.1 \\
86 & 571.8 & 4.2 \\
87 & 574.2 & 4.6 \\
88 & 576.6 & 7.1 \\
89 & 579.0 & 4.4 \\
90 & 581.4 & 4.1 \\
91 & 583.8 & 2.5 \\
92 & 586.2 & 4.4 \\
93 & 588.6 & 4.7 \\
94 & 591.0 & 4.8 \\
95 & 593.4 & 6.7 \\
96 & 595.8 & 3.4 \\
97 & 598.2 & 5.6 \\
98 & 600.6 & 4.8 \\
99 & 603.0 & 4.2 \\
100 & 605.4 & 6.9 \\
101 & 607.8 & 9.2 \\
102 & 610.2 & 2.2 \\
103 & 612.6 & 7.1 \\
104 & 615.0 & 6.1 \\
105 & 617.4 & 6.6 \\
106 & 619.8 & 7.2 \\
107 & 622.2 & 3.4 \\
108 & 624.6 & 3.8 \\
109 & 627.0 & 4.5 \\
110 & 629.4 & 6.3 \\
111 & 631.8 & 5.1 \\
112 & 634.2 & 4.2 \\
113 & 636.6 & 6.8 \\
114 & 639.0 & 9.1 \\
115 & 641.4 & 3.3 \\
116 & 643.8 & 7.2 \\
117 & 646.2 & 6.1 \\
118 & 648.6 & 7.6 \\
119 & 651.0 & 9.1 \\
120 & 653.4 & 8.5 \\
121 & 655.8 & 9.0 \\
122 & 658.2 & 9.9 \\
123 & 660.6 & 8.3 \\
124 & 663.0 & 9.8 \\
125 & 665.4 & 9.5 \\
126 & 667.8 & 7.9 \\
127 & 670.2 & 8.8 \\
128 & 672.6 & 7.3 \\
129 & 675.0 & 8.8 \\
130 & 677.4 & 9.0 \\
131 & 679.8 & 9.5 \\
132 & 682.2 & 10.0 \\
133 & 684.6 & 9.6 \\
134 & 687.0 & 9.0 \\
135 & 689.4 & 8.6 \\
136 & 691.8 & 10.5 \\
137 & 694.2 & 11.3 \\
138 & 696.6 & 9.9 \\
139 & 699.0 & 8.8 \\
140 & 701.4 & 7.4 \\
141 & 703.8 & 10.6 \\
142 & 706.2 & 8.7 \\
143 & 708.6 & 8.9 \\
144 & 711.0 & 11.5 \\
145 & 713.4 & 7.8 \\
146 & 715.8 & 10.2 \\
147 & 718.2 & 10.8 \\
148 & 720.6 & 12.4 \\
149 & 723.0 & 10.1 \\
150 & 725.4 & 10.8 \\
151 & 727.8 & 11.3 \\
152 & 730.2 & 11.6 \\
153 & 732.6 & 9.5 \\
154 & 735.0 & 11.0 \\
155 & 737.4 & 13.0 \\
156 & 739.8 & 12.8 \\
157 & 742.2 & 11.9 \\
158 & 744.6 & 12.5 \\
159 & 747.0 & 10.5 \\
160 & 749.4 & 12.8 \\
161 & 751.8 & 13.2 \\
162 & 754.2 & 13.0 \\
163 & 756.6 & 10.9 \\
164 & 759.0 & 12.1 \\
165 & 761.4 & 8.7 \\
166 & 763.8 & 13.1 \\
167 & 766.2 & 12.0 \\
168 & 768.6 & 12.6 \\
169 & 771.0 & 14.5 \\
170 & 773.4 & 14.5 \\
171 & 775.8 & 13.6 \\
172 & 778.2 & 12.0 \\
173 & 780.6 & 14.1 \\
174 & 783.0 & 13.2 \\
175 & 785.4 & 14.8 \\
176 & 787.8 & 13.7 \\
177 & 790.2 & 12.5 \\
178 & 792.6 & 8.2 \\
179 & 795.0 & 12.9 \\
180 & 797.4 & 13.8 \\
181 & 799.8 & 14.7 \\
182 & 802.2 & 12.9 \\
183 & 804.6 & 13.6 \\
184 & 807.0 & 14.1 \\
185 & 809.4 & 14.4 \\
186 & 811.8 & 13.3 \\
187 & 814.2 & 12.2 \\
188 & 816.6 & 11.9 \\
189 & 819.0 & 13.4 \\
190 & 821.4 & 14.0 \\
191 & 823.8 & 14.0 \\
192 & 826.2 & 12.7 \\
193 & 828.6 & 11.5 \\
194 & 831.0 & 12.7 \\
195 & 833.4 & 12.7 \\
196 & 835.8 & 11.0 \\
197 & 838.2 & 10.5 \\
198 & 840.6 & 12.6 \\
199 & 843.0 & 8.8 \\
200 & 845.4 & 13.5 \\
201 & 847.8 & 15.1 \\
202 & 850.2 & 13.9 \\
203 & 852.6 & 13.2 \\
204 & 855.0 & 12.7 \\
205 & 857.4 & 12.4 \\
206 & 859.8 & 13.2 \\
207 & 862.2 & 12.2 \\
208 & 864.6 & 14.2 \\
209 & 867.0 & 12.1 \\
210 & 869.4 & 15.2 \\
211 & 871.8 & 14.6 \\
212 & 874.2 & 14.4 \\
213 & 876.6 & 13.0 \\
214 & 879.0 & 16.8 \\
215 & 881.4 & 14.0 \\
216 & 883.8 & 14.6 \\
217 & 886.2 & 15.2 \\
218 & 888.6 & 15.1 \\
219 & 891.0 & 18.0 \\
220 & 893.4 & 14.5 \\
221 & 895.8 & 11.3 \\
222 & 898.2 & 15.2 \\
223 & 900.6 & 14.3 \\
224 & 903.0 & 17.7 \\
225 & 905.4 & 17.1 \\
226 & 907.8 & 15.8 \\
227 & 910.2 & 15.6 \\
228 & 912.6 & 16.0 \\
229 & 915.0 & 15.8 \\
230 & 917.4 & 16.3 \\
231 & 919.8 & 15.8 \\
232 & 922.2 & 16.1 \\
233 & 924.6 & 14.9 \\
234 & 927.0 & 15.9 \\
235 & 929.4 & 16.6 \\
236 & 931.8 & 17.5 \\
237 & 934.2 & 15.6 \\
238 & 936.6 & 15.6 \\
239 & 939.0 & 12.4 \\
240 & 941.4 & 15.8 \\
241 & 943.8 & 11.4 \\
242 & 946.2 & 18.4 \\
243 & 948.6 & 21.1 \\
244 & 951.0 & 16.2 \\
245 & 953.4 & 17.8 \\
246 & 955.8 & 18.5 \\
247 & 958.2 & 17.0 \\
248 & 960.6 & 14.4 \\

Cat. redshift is 0.629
